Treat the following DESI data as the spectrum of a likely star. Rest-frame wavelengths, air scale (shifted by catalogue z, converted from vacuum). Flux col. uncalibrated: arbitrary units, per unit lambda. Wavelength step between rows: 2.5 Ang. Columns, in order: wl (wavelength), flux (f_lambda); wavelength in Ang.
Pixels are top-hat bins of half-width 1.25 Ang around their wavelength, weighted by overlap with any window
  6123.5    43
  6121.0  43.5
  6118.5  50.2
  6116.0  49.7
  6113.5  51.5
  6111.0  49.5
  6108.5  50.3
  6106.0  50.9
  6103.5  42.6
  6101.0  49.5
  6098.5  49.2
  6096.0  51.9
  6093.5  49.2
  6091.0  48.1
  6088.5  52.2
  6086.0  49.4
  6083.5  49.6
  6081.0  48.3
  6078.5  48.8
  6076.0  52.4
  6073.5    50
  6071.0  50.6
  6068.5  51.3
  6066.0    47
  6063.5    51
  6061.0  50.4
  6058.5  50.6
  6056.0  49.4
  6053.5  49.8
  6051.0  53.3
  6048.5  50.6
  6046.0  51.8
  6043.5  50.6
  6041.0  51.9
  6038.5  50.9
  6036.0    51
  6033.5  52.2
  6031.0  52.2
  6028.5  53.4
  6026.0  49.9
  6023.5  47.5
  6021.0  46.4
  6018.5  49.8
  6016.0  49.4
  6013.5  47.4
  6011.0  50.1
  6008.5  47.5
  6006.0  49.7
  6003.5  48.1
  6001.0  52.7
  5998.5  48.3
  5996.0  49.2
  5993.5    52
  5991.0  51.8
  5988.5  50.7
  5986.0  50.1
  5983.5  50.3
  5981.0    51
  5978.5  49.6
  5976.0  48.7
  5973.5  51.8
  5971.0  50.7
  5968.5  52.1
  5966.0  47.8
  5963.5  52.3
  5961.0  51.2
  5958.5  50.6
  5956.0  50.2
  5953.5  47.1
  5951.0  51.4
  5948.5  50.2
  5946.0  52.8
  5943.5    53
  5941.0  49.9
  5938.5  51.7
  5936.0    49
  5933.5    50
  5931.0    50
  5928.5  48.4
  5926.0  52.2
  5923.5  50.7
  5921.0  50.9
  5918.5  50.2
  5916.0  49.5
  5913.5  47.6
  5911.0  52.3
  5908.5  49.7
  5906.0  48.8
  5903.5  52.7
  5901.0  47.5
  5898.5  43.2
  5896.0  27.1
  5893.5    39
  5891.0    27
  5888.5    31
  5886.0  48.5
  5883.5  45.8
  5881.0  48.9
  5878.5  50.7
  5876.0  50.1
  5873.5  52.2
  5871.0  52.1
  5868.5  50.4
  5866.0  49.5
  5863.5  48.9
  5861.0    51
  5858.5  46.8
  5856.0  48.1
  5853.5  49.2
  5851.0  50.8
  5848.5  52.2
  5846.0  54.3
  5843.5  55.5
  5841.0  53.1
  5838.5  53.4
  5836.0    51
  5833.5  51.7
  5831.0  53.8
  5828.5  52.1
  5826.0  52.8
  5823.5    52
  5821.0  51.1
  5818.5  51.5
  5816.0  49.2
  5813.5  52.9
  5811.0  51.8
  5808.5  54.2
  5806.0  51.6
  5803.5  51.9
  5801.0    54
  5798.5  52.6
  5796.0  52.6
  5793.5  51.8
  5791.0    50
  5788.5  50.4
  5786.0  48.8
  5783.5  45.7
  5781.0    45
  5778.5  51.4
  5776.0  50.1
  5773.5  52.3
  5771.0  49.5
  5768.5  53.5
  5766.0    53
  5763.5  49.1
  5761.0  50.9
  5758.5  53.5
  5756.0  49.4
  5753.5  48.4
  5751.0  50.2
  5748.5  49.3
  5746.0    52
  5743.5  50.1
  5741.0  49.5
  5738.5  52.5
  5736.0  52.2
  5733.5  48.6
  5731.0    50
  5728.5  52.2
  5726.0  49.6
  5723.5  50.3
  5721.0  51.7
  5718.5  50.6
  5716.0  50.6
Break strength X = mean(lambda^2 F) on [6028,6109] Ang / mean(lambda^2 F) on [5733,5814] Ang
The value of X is 1.09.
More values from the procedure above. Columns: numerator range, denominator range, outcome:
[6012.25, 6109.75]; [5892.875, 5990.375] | 1.05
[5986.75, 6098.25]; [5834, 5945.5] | 1.09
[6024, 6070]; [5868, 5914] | 1.18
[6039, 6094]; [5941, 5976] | 1.03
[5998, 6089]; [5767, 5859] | 1.06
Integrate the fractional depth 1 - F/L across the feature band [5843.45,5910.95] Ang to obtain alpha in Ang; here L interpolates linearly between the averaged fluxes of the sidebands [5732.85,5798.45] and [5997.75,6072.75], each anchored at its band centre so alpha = 4.4 Ang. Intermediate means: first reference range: 50.4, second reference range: 50.2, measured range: 47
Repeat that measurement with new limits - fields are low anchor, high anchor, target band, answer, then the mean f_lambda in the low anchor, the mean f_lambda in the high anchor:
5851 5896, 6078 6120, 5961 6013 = -2.7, 46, 49.4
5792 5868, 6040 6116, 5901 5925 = 0.5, 51.7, 50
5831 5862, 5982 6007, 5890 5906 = 3.4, 51.5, 50.3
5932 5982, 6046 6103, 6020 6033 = 0.0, 50.5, 50.1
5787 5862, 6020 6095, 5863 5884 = 0.6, 51.8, 50.3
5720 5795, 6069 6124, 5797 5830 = -1.3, 50.4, 49.2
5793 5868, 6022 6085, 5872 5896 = 4.0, 51.7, 50.6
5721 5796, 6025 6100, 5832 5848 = -0.9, 50.4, 50.6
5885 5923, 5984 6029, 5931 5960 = -2.5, 44.4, 49.6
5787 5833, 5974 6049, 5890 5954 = 3.9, 52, 50.2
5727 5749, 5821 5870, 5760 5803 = 0.3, 50.7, 51.4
